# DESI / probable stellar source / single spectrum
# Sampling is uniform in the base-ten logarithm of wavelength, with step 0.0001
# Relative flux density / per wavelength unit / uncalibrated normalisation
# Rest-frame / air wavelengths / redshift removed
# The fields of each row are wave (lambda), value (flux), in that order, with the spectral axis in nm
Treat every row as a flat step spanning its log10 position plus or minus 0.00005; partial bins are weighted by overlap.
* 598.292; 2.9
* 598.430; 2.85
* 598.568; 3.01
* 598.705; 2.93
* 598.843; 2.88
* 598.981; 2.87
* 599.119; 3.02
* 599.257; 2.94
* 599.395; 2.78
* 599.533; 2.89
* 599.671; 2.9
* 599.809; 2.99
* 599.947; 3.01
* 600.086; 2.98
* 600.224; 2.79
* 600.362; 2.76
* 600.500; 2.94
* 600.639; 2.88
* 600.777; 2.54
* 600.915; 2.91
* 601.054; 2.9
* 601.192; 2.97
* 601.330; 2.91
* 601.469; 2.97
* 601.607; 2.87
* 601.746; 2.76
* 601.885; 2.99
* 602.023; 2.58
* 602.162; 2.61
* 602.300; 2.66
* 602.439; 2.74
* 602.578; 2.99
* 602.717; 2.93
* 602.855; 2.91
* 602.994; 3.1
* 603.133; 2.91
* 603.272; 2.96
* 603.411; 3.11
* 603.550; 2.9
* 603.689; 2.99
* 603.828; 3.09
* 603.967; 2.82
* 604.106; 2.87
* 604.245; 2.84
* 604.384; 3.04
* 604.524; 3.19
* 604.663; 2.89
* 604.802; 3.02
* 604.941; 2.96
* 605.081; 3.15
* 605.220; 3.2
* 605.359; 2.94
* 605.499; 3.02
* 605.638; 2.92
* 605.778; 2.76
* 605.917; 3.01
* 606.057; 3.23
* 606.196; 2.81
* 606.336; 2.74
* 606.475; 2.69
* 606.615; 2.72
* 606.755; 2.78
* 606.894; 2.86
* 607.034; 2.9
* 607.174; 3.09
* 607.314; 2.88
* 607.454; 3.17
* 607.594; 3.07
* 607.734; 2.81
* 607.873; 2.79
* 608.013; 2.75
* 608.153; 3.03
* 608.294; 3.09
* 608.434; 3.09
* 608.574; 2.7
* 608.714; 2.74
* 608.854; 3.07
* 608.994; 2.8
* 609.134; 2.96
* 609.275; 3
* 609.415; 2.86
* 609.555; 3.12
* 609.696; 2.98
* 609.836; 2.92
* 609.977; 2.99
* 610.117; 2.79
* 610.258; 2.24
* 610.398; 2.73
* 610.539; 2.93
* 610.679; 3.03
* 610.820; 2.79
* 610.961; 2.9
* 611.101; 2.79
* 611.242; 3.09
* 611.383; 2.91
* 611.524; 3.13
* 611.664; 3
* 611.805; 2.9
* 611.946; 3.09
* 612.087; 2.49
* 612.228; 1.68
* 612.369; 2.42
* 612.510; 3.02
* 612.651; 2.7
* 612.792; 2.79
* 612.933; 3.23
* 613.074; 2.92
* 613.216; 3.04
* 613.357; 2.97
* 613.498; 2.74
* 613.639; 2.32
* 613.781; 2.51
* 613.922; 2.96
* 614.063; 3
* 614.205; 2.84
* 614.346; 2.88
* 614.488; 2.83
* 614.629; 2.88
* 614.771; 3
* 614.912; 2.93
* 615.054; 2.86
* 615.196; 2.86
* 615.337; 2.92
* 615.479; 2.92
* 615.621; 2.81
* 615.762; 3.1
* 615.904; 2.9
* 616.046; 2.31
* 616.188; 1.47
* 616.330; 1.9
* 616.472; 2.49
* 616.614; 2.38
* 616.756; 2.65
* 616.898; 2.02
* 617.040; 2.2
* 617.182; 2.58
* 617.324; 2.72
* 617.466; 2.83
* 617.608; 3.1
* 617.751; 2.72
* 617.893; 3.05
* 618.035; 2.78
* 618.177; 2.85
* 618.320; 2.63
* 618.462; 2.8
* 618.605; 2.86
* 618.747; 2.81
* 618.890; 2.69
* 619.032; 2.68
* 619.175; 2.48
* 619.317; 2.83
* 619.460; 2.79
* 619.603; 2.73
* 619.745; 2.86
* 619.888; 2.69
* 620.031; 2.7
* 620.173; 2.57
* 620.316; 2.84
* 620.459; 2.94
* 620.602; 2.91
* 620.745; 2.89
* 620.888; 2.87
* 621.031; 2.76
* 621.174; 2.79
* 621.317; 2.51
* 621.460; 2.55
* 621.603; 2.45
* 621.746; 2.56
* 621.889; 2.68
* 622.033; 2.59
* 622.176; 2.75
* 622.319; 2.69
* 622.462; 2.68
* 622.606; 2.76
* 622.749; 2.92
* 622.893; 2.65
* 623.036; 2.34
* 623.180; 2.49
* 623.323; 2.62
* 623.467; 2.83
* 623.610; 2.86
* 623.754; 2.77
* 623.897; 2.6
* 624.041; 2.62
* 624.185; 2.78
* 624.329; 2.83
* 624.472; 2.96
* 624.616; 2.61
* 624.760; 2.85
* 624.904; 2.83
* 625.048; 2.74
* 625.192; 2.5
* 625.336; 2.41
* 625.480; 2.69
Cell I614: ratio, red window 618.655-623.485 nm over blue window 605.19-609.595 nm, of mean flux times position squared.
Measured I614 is 0.97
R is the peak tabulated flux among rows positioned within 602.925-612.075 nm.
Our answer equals 3.23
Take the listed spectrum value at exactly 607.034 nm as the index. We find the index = 2.9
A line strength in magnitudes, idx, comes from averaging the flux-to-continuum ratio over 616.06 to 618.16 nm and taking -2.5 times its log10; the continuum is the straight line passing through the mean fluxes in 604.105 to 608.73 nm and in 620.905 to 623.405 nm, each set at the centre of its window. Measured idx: 0.10 mag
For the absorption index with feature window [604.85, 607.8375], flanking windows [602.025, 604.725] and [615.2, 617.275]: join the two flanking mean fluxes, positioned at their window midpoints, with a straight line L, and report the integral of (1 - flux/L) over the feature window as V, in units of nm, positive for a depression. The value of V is -0.13 nm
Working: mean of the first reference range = 2.91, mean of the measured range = 2.94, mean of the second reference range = 2.49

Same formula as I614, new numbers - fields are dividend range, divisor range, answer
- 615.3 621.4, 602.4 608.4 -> 0.95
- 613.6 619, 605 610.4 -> 0.95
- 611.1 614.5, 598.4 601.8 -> 1.01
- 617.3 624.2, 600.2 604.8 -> 1.00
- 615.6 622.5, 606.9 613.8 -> 0.96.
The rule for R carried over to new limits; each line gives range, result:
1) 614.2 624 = 3.1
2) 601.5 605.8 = 3.2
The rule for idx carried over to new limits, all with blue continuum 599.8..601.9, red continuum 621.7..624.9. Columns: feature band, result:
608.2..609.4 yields -0.04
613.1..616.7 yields 0.02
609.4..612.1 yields -0.03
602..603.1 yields 0.01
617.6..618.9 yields -0.03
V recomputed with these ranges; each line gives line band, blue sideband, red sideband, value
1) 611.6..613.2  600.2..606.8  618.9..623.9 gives 0.03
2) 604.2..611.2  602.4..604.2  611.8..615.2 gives -0.09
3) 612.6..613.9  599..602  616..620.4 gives -0.06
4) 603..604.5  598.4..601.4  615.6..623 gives -0.06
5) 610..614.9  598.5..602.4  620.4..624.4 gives -0.07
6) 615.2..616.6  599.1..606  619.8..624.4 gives 0.11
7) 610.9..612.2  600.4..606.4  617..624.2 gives -0.03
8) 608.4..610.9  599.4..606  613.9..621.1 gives -0.04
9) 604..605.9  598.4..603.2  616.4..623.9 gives -0.10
